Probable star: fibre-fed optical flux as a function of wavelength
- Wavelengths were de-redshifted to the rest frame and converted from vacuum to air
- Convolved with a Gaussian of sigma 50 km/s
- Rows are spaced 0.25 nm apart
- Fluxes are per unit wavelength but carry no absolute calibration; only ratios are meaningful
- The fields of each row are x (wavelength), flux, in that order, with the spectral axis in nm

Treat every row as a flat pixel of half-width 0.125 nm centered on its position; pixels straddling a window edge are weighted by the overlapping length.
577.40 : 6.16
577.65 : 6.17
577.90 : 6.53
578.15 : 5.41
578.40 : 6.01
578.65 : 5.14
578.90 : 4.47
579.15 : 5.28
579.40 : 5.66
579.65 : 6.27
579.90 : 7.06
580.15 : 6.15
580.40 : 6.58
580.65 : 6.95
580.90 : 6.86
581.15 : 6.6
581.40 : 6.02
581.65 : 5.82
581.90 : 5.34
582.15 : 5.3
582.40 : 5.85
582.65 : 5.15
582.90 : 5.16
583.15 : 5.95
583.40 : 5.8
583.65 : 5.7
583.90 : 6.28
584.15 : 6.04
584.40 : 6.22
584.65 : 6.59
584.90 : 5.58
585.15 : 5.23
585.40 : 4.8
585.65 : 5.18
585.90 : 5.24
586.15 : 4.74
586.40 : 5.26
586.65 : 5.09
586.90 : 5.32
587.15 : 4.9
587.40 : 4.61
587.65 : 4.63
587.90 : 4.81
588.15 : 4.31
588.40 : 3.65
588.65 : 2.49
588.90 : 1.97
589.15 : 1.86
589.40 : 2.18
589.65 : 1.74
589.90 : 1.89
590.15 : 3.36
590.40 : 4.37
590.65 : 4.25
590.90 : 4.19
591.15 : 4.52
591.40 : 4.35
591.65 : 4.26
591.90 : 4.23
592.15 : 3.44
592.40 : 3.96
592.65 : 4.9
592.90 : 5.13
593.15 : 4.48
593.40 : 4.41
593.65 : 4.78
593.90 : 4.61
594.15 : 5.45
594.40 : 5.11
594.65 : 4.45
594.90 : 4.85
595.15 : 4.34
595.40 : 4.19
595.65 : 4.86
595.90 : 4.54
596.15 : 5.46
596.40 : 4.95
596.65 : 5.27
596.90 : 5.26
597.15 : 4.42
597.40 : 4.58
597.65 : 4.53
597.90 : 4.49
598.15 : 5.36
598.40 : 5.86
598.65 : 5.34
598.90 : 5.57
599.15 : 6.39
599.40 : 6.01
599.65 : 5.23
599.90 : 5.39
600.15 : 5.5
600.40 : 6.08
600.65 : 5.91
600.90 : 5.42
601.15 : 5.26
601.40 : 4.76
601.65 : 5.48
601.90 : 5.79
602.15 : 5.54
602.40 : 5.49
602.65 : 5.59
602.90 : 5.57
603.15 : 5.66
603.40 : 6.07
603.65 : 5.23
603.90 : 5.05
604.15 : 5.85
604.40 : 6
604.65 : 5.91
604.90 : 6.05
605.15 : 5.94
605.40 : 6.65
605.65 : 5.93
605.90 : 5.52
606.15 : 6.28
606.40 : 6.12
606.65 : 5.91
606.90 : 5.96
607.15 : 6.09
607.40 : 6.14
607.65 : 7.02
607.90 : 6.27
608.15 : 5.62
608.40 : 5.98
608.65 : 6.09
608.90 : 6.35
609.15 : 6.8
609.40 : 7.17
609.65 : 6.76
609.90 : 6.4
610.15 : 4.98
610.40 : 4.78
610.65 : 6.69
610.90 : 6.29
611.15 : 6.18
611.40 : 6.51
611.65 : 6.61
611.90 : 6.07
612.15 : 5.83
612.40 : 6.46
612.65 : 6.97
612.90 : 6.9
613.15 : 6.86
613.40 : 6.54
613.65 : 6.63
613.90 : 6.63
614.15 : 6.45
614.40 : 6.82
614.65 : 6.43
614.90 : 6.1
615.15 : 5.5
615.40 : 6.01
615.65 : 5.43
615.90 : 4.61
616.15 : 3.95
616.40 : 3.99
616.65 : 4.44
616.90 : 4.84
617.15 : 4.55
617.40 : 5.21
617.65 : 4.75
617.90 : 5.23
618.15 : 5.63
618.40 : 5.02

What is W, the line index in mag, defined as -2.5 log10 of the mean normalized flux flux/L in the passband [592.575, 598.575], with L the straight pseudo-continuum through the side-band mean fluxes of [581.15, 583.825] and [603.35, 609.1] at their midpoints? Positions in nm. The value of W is 0.205 mag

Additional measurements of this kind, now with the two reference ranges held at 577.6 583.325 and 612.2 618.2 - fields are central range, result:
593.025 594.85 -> 0.22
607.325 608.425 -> -0.09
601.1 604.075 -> 0.06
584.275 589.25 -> 0.25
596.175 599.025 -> 0.15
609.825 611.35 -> -0.03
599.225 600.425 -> 0.03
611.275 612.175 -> -0.10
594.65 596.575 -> 0.22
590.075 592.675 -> 0.37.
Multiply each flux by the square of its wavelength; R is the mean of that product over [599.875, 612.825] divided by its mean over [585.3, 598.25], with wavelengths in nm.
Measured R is 1.4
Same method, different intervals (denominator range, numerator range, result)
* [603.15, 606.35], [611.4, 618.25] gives 1.02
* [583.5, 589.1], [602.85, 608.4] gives 1.30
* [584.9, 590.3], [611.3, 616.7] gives 1.64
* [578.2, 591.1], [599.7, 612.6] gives 1.28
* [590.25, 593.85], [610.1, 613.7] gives 1.54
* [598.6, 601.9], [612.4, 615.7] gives 1.21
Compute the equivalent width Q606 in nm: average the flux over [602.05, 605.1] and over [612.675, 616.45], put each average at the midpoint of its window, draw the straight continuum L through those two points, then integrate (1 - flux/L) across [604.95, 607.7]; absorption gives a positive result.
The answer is -0.17 nm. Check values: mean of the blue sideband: 5.68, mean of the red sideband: 5.99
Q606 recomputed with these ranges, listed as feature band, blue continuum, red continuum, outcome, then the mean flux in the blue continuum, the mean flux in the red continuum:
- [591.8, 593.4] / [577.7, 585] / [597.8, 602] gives 0.37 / 5.93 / 5.52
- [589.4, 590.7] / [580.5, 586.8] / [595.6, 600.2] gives 0.60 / 5.71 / 5.21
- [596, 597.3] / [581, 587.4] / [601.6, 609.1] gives 0.16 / 5.55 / 5.92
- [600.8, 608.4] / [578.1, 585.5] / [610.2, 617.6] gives 0.05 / 5.85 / 5.85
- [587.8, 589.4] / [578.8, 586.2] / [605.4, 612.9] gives 0.77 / 5.81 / 6.22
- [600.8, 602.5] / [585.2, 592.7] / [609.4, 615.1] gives -0.03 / 4.02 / 6.37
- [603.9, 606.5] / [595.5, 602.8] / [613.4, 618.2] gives -0.29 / 5.32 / 5.46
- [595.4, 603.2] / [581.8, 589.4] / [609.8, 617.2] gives 0.12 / 4.92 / 5.89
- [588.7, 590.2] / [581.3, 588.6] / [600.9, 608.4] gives 0.91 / 5.3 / 5.82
